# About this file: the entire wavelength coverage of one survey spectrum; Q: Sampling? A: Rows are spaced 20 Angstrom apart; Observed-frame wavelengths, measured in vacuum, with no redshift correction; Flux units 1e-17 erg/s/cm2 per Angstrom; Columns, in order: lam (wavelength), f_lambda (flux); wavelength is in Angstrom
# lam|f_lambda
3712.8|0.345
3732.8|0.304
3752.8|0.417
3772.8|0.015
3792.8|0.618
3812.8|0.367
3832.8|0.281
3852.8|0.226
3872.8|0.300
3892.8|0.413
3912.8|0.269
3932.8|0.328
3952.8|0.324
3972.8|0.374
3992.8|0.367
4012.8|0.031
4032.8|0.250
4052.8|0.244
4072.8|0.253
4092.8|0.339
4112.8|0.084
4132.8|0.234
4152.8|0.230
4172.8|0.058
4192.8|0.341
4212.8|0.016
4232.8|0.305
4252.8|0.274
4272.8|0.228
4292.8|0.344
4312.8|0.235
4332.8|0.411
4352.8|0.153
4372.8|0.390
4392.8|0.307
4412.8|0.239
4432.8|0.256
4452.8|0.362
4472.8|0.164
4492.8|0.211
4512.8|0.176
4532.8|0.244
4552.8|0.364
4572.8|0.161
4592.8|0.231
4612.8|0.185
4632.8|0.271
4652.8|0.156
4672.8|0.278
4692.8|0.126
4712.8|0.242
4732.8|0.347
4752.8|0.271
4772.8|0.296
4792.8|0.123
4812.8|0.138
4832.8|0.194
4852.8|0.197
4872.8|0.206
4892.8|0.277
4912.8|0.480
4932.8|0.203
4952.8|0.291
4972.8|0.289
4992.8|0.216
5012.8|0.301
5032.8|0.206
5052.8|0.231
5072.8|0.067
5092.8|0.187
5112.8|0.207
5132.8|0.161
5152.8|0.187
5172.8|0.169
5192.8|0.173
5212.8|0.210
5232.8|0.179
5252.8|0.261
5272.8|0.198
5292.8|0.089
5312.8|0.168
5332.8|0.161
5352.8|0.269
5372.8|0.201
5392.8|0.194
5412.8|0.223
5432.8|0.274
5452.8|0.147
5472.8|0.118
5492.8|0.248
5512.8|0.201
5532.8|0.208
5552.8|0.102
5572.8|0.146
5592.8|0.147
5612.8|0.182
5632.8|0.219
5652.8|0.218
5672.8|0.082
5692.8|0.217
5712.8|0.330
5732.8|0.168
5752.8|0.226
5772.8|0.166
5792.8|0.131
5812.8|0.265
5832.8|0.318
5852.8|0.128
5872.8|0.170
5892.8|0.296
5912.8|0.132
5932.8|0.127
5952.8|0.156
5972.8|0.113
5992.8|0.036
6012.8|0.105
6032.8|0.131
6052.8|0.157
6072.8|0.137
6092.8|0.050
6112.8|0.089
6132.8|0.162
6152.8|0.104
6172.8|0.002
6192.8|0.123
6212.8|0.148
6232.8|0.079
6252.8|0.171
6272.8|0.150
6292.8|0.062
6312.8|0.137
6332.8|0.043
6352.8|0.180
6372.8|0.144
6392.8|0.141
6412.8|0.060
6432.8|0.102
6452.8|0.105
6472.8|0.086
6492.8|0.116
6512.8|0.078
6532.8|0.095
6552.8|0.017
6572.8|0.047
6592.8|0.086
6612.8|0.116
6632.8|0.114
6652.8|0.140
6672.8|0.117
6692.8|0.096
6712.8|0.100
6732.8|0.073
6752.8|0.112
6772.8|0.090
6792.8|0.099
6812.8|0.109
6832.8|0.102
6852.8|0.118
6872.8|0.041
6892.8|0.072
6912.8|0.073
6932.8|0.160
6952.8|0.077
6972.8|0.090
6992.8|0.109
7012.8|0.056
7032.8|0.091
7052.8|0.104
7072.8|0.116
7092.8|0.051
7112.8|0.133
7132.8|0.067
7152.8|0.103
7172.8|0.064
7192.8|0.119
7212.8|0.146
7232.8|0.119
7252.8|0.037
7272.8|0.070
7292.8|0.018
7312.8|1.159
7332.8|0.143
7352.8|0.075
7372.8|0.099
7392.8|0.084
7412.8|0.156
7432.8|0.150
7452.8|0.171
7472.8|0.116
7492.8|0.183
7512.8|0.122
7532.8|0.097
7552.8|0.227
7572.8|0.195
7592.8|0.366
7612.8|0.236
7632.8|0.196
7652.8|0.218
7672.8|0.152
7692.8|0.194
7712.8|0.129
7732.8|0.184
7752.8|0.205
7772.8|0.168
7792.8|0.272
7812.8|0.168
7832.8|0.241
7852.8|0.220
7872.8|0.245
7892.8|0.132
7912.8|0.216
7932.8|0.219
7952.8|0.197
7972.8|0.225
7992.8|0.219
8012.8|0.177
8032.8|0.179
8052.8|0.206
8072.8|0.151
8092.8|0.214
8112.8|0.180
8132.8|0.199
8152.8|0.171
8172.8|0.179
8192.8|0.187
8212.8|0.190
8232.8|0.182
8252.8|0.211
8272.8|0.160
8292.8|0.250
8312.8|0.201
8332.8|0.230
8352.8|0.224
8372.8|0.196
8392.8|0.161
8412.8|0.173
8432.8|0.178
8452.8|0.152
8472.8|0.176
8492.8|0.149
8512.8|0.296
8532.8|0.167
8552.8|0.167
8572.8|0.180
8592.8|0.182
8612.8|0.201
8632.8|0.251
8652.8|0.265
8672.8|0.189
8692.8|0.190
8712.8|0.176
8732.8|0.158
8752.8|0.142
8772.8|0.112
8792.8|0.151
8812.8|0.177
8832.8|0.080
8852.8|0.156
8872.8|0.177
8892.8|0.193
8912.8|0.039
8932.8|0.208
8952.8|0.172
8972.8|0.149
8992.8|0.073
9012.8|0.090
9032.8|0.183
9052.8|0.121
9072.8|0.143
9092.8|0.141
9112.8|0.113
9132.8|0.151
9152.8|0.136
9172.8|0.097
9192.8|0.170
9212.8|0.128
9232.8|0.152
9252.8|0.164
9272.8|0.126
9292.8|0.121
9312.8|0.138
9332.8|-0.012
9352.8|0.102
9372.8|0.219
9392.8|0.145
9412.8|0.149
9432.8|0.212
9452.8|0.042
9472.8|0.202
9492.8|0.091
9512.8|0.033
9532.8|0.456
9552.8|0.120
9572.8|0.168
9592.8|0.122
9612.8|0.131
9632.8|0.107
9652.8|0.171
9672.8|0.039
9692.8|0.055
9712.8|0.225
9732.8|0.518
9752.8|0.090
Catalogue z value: 0.96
